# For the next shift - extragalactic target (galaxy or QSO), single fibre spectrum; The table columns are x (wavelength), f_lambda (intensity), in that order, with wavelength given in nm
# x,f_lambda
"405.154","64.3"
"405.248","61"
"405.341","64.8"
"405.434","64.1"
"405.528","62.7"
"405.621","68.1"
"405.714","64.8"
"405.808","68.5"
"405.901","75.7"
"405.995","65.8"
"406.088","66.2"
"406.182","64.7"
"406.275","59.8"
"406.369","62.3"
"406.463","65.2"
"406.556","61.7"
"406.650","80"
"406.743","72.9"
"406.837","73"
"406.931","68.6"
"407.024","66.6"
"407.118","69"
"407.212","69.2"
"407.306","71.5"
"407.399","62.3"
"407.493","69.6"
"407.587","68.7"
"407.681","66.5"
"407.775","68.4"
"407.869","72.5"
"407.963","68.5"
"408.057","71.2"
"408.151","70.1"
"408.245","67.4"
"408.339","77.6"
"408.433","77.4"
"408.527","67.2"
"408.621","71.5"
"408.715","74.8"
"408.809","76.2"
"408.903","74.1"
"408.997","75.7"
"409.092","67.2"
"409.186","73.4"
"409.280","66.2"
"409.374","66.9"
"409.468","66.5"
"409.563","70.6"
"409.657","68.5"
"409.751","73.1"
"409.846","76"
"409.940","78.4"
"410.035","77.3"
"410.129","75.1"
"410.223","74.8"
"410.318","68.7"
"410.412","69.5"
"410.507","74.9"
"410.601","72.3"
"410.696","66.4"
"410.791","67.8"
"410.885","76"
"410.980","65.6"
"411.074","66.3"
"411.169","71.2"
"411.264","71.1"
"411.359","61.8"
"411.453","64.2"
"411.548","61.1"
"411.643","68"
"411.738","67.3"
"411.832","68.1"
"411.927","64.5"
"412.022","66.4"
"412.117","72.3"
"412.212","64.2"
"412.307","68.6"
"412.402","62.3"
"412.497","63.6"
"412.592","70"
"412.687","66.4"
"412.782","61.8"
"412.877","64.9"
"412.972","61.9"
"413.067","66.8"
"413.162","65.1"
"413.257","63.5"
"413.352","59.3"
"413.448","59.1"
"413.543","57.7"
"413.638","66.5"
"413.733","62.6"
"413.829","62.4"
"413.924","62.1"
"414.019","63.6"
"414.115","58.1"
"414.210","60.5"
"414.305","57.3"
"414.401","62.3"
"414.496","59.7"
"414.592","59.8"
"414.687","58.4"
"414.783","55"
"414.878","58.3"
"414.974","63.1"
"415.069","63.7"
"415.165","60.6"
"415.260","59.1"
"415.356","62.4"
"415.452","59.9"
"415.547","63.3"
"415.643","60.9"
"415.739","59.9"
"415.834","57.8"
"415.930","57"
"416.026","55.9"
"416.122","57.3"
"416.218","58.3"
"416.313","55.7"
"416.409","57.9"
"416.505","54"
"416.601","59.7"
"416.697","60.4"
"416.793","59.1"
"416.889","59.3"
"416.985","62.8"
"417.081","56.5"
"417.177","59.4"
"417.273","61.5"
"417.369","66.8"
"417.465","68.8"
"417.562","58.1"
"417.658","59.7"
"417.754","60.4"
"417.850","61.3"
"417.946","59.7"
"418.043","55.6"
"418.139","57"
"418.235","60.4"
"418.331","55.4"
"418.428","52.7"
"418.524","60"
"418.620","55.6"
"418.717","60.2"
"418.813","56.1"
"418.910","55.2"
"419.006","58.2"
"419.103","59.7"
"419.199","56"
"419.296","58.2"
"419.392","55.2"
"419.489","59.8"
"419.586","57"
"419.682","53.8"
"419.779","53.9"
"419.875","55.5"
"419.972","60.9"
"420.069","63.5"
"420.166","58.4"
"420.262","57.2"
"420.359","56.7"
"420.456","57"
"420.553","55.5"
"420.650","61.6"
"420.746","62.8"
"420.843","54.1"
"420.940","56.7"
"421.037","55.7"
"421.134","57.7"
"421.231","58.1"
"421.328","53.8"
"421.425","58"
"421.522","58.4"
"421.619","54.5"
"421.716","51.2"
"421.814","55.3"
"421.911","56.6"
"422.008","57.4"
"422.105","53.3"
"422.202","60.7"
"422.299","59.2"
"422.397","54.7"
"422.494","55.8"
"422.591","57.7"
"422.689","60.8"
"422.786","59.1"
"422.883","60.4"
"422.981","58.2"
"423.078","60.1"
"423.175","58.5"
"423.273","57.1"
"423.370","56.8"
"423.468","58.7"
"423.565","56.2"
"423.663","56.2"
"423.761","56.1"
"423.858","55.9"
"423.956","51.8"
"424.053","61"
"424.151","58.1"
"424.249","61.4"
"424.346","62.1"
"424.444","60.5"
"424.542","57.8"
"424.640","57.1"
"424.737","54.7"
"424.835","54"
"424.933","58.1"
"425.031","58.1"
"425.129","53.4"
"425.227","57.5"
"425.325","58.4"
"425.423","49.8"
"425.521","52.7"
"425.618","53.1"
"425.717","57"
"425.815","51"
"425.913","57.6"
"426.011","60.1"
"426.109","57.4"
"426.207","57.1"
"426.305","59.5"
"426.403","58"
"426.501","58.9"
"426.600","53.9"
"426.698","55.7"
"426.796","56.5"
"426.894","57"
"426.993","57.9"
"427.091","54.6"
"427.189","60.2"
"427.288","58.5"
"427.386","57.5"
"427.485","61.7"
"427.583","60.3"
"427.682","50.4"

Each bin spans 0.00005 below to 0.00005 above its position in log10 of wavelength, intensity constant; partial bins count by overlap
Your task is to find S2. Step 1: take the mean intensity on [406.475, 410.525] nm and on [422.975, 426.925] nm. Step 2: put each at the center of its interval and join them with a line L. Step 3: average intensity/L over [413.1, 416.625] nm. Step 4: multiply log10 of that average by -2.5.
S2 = 0.10 mag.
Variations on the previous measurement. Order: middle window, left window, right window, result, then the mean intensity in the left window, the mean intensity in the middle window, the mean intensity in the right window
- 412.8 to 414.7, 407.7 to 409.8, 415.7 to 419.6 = 0.04 mag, 71.1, 61.6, 58.5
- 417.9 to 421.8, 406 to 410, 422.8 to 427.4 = 0.07 mag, 69.9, 57.1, 57.1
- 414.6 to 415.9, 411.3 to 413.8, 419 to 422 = 0.03 mag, 64.5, 60.2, 57.1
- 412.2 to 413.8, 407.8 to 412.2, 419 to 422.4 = 0.05 mag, 70.4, 63.7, 57.1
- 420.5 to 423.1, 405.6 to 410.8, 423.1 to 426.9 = 0.04 mag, 70.2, 57.3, 56.8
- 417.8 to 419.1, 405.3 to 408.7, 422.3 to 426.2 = 0.06 mag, 68.5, 57.6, 57.1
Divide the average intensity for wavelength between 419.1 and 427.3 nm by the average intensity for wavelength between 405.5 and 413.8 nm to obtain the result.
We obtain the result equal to 0.84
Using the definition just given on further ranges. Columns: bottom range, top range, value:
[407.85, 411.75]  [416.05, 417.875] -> 0.85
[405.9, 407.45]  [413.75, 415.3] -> 0.89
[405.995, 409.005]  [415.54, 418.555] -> 0.85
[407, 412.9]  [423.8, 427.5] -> 0.82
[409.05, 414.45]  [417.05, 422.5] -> 0.86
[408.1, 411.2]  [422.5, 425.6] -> 0.80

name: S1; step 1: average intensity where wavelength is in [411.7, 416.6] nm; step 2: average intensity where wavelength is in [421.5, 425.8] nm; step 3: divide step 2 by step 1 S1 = 0.9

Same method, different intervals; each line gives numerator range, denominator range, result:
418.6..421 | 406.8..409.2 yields 0.81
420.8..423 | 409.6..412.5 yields 0.82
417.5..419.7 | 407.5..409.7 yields 0.82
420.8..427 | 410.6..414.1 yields 0.87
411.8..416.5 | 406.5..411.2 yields 0.87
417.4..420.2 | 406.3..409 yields 0.83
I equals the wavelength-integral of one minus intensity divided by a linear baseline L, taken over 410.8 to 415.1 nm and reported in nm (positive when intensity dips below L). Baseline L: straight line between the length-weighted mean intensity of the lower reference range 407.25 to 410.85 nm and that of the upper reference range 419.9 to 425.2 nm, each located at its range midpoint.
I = 0.22 nm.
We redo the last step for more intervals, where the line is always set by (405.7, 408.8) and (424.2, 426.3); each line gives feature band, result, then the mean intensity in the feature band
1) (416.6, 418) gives 0.03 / 60.9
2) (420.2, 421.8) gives 0.08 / 56.8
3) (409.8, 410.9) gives -0.10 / 73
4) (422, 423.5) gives 0.01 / 58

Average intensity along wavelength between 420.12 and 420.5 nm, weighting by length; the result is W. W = 57.4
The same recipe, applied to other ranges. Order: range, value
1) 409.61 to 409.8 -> 70.8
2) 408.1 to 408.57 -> 72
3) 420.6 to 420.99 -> 58.8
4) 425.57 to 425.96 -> 54.5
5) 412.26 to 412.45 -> 65.4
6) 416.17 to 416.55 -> 56.6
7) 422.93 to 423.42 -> 58.1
